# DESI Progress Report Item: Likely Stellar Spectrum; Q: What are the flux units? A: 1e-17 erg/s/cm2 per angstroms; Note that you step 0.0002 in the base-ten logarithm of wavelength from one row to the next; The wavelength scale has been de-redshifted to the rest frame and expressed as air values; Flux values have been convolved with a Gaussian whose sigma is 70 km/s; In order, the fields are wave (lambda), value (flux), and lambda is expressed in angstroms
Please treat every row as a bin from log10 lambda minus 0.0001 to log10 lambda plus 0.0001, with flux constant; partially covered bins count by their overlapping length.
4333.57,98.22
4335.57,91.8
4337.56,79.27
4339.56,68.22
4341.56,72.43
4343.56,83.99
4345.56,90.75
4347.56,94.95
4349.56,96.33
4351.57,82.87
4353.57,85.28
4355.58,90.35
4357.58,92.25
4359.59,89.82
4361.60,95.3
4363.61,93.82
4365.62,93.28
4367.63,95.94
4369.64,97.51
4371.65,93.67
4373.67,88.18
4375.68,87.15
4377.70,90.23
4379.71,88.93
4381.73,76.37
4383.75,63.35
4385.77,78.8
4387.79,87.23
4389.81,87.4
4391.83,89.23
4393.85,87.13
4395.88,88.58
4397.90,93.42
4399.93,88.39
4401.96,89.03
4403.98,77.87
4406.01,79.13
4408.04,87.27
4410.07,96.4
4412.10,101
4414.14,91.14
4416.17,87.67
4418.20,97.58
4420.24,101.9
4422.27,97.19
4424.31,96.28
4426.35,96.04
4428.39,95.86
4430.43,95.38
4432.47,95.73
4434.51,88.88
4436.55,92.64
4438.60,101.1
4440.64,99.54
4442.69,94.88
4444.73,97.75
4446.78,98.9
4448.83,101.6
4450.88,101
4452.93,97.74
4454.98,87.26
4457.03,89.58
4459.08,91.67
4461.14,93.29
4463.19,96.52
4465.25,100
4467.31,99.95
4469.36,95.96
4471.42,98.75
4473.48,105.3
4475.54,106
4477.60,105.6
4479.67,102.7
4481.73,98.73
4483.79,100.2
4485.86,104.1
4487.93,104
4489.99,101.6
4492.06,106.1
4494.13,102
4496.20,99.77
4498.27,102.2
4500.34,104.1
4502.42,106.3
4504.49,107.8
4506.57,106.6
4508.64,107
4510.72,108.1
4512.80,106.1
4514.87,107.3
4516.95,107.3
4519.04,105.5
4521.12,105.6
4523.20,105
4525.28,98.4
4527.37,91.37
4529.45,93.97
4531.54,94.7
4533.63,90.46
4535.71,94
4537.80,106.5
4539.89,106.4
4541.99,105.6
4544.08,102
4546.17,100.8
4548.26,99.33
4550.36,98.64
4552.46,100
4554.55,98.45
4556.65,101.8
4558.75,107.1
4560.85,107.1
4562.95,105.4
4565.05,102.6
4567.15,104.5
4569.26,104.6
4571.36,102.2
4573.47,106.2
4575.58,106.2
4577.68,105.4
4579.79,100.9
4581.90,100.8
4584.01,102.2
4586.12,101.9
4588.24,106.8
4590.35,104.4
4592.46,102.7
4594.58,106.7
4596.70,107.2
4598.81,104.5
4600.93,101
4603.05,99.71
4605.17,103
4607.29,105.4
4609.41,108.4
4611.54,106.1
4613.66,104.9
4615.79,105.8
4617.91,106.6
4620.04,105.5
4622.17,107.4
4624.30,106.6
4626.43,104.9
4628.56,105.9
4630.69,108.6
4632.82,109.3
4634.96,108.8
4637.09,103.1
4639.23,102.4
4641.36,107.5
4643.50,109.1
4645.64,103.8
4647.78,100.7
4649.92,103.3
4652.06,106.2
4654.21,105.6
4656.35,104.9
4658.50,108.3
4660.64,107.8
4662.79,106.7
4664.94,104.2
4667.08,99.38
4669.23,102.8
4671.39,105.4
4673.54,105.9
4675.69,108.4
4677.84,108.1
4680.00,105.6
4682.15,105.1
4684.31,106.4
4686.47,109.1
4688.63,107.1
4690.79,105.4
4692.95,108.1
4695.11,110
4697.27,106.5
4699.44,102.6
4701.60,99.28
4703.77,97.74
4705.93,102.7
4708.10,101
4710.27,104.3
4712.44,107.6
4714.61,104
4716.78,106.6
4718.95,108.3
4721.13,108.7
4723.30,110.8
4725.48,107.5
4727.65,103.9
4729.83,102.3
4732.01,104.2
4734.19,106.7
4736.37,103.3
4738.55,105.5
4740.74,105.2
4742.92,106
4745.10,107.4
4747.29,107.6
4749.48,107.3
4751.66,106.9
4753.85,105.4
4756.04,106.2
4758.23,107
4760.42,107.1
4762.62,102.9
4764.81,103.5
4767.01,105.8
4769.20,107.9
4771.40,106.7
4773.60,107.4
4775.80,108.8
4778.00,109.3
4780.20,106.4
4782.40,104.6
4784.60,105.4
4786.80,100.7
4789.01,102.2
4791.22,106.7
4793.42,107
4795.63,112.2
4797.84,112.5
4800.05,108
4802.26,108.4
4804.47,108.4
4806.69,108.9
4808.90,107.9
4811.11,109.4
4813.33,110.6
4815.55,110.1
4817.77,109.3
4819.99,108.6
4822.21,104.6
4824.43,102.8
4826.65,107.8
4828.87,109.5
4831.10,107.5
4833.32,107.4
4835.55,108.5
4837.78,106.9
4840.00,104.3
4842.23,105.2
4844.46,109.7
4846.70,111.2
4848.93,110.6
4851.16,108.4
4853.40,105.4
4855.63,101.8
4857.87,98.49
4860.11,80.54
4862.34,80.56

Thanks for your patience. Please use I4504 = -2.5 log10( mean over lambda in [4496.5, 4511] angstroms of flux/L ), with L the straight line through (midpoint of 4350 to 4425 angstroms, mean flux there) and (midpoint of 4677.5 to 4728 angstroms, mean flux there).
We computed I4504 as -0.11 mag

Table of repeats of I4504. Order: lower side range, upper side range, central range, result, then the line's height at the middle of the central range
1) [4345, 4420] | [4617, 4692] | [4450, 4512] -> -0.06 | 95.2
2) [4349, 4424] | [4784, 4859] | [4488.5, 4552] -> -0.08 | 94.9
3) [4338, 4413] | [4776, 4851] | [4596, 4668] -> -0.06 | 99.3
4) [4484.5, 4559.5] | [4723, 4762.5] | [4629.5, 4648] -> -0.02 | 104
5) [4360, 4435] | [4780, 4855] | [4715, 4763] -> -0.02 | 104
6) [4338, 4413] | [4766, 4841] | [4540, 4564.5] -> -0.07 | 95.8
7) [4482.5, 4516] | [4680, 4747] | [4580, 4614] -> 0.01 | 105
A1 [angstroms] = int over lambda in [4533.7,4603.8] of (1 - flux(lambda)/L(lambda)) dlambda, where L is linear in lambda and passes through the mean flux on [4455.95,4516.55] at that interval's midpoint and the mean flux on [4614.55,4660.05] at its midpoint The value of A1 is 0.8 angstroms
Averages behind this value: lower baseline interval 102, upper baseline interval 106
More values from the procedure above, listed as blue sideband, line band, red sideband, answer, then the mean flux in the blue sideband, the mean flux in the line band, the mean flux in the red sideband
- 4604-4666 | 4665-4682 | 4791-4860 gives 0.2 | 106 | 105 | 107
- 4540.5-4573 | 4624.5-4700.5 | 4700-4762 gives -1.2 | 103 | 106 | 105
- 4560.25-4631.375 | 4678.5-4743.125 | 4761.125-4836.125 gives 0.5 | 105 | 105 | 107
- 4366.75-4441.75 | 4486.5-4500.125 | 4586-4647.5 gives -0.8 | 90.5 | 103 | 105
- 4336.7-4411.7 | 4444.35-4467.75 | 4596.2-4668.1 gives -0.8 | 87.2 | 96.1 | 105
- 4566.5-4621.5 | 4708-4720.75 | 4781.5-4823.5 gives 0.1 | 104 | 106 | 108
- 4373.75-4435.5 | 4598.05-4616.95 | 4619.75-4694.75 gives -0.3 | 89.4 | 104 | 106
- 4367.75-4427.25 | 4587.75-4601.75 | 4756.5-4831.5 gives -0.9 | 89.2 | 105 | 107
